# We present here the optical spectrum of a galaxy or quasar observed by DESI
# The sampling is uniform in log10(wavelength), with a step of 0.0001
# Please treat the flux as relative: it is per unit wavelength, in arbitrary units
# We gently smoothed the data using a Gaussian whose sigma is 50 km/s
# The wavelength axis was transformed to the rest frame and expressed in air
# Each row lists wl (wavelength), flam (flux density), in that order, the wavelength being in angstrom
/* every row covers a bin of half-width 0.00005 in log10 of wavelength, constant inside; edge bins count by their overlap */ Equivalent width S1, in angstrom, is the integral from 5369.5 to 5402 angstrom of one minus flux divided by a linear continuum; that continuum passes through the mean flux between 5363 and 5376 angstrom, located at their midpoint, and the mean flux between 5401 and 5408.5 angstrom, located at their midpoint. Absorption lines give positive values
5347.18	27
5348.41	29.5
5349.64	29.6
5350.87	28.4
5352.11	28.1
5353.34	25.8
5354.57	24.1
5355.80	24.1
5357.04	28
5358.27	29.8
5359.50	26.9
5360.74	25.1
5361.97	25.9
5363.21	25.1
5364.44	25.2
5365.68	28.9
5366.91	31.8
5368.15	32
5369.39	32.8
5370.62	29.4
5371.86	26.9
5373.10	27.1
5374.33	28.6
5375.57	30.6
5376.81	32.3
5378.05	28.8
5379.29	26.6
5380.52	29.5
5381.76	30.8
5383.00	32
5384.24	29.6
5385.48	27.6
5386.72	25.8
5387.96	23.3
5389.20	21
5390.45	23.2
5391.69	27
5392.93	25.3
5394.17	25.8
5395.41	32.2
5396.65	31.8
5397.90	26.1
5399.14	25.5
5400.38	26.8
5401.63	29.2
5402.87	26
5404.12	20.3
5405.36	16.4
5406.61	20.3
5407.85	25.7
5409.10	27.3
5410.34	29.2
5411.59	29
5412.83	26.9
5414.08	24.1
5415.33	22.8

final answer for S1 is -2.1 angstrom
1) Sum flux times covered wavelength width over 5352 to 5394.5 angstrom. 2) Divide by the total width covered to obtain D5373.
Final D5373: 27.6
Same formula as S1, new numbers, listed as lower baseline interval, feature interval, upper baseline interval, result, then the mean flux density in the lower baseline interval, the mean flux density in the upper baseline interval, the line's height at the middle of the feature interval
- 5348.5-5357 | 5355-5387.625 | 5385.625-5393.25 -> -3.6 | 26.9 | 24.4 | 25.7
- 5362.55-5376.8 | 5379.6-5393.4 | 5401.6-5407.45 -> -0.6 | 29.1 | 21.9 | 25.6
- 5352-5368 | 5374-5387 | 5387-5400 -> -1.4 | 27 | 26.1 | 26.4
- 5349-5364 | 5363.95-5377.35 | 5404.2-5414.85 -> -1.8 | 26.7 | 24.6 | 26.2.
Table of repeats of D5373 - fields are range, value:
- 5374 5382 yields 29.6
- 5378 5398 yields 27.4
